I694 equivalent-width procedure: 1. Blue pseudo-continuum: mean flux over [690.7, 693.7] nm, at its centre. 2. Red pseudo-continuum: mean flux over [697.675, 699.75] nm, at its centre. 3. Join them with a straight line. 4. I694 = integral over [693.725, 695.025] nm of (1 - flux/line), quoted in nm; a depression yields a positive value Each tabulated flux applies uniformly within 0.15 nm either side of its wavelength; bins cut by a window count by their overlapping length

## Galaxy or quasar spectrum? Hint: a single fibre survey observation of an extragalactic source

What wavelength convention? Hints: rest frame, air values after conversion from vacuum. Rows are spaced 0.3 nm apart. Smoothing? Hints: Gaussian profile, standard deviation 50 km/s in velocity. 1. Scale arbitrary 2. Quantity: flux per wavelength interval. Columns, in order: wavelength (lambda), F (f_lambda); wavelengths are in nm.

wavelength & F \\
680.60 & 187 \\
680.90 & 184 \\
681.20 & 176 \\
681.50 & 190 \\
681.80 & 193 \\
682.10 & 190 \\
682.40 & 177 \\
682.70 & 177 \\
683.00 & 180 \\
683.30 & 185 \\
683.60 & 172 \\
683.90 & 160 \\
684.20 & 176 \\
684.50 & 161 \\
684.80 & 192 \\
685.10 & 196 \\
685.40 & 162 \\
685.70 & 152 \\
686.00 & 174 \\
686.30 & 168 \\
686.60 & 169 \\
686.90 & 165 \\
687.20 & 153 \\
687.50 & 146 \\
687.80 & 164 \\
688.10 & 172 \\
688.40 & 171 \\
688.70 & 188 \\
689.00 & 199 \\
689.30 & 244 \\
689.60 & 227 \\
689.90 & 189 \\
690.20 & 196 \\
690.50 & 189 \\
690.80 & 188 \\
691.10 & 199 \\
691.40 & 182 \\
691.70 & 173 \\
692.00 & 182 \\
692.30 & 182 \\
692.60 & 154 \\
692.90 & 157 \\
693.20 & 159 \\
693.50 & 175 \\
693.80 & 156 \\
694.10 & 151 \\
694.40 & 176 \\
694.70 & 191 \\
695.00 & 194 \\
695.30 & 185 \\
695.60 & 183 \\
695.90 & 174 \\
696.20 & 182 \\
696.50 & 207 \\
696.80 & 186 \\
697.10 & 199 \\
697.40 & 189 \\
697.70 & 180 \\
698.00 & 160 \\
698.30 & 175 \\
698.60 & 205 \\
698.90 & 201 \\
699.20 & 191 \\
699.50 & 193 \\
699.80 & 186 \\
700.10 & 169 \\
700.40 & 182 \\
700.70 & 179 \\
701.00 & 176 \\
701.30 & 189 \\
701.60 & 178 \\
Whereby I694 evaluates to 0.04 nm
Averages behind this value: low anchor 175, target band 173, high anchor 187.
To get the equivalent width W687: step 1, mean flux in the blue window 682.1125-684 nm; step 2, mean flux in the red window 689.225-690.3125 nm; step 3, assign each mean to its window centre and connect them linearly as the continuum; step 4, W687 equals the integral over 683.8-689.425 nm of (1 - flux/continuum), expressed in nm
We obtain 0.62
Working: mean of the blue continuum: 177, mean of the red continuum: 213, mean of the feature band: 174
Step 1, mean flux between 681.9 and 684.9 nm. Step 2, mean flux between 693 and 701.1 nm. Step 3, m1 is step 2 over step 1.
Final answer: 1.0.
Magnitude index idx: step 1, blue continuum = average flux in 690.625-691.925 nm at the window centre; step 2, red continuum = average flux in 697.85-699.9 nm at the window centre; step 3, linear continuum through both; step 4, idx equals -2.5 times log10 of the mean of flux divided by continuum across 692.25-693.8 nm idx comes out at 0.14 mag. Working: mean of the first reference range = 185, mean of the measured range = 163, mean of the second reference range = 187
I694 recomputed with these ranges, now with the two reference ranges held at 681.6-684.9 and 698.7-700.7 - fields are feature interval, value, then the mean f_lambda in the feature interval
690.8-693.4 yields 0.12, 174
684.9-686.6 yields 0.08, 171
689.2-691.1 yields -0.23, 204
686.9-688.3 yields 0.16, 160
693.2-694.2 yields 0.12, 161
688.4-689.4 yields -0.12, 203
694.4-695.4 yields -0.02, 188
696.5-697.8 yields -0.04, 191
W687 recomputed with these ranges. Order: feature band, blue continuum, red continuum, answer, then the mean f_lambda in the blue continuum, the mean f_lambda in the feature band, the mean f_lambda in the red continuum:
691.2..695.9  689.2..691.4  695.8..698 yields 0.50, 202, 174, 187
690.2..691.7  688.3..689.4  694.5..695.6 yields 0.06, 200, 188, 188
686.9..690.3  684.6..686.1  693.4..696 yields -0.19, 175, 185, 176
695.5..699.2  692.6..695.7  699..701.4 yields -0.19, 172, 187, 183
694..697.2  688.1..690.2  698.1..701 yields 0.11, 200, 185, 186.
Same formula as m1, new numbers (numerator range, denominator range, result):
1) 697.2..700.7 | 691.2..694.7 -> 1.09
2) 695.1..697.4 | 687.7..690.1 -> 0.97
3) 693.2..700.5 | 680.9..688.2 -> 1.05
